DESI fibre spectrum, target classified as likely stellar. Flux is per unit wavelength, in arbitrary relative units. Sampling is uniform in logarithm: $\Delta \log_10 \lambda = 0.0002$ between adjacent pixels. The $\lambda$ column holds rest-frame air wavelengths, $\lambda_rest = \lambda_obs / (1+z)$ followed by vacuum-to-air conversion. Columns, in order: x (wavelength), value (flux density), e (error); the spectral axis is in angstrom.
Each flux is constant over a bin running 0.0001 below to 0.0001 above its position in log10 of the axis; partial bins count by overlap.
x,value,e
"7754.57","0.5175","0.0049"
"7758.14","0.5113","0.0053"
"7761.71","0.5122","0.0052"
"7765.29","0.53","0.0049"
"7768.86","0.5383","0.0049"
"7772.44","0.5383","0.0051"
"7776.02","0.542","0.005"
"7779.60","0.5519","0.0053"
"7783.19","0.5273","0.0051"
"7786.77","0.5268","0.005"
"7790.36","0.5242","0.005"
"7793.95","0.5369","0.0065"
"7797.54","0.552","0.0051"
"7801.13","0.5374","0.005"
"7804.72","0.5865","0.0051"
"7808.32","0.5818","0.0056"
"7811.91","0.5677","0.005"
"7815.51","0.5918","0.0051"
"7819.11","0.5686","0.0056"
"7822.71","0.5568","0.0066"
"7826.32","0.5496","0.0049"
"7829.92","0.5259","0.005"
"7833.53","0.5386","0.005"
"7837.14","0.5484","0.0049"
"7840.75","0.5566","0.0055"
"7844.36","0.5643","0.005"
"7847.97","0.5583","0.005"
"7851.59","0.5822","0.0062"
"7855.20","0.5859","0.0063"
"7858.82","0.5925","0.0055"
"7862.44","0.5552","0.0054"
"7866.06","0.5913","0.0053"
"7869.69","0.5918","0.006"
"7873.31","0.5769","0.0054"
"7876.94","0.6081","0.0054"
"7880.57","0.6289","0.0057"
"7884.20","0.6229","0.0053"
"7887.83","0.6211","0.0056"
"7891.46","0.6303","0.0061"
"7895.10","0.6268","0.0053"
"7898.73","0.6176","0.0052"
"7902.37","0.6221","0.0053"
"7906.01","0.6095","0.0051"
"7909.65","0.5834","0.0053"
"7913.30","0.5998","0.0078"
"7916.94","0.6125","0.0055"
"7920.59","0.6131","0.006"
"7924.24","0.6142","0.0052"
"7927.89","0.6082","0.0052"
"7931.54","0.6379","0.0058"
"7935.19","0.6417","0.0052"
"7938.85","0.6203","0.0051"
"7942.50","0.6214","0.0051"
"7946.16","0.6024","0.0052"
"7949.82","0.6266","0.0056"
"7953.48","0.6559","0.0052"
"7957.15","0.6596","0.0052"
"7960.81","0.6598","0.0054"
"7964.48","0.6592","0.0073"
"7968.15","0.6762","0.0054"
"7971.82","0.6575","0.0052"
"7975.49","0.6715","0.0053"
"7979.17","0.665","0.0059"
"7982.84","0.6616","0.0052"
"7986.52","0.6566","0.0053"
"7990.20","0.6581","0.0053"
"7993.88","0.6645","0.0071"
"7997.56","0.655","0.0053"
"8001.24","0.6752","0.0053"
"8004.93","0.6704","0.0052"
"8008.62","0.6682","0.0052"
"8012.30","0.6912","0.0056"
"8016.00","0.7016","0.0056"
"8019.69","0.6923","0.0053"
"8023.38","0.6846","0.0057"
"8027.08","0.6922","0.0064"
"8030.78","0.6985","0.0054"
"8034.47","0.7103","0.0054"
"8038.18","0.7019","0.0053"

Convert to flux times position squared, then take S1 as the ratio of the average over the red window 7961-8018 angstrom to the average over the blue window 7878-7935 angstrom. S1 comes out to 1.1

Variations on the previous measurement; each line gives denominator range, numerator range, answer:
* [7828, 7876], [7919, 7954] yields 1.12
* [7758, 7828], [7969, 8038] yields 1.30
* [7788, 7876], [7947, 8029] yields 1.23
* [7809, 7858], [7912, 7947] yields 1.13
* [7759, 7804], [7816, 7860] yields 1.06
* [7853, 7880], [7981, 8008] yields 1.17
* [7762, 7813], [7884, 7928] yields 1.16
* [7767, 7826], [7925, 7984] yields 1.22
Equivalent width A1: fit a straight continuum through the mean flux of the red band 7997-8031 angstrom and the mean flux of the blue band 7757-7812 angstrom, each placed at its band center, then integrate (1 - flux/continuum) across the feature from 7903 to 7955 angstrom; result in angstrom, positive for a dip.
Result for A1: 1.1 angstrom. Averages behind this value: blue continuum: 0.541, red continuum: 0.683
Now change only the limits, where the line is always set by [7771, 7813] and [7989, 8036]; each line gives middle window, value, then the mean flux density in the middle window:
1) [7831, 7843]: 0.6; 0.547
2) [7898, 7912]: 0.2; 0.607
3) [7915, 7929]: 0.3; 0.612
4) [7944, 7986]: -0.1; 0.654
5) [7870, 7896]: -0.5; 0.615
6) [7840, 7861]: 0.3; 0.574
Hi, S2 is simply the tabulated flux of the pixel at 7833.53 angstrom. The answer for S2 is 0.5386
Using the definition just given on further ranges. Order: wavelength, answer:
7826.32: 0.5496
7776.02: 0.542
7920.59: 0.6131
